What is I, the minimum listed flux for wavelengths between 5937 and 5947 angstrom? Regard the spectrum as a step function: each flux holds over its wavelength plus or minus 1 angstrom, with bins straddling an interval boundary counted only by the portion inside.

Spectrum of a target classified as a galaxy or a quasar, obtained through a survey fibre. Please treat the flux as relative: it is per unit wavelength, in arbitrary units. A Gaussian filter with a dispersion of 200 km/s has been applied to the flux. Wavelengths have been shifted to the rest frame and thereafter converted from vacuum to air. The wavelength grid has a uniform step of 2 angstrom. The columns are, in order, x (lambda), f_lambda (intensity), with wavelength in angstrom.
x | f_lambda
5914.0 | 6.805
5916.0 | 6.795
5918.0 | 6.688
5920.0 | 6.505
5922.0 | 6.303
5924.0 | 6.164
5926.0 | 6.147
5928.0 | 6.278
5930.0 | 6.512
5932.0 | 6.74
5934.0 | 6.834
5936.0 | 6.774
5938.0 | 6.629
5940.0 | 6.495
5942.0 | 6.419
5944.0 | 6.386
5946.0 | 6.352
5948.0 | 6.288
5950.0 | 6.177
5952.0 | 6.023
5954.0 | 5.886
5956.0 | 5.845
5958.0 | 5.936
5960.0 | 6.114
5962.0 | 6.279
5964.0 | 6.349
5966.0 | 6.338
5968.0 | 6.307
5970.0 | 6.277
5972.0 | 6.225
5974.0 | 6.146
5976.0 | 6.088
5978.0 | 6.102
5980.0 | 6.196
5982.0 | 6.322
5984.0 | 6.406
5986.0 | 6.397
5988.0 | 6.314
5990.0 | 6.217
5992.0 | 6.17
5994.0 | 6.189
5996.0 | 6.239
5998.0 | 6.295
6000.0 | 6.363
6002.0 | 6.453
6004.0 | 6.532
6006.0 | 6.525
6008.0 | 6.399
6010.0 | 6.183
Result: 6.352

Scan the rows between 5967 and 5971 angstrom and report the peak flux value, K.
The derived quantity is 6.307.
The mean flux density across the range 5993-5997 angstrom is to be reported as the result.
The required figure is 6.21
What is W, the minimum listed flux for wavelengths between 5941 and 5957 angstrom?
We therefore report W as 5.845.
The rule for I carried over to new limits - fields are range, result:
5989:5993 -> 6.17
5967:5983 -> 6.088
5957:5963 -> 5.936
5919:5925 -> 6.164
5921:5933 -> 6.147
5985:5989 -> 6.314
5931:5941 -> 6.495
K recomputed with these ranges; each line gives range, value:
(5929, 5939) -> 6.834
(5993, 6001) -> 6.363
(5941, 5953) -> 6.419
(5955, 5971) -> 6.349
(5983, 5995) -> 6.406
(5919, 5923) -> 6.505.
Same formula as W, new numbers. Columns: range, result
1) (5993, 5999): 6.189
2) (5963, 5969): 6.307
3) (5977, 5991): 6.102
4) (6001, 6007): 6.453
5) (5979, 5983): 6.196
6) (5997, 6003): 6.295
